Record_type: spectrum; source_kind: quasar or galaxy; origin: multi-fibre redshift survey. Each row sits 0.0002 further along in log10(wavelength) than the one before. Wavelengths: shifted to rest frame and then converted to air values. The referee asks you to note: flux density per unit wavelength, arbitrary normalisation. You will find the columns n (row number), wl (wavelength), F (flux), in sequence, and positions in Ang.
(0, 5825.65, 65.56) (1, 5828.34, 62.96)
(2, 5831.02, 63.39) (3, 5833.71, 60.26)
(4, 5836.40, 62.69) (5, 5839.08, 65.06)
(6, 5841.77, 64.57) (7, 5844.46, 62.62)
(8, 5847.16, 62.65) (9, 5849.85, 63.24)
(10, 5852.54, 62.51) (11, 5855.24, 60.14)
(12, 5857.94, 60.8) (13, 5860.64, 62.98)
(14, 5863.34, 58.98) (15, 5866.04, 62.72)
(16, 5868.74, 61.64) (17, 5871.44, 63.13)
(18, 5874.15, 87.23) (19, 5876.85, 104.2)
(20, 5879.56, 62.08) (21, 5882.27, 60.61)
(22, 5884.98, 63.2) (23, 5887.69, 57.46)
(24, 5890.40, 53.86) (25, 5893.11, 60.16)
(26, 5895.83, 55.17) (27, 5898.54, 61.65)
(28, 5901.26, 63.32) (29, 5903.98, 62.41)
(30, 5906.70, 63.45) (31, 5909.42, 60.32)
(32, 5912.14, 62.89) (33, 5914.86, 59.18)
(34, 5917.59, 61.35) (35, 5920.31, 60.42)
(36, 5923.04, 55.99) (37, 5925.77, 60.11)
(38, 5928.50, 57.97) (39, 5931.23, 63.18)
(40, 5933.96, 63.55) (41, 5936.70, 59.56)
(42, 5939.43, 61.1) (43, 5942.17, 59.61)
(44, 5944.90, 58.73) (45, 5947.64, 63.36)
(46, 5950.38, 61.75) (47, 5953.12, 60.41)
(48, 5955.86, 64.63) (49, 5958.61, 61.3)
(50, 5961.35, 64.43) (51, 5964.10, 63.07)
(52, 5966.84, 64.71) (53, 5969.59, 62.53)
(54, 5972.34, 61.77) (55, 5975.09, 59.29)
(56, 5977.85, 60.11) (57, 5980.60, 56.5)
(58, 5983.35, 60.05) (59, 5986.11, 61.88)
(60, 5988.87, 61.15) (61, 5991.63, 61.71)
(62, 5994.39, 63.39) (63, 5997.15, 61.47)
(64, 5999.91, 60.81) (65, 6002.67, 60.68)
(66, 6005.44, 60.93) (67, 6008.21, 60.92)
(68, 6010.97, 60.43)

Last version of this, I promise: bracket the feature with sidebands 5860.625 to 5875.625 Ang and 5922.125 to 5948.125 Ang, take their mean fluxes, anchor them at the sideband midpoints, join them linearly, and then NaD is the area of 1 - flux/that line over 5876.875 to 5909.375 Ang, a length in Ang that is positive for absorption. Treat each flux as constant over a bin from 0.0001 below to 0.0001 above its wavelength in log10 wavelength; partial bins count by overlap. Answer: 1.14 Ang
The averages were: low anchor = 66.7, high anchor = 60.3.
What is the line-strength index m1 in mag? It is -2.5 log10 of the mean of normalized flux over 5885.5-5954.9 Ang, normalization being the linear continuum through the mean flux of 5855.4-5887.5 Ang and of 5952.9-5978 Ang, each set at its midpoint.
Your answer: 0.08 mag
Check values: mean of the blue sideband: 67.3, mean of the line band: 60.3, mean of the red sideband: 62.4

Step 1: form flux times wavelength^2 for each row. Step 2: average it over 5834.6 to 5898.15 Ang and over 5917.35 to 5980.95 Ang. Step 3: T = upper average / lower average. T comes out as 1.0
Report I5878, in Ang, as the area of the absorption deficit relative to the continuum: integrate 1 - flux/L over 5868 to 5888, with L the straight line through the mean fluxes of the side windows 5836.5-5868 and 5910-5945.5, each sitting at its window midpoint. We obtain -3.0 Ang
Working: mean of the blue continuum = 62.4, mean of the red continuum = 60.3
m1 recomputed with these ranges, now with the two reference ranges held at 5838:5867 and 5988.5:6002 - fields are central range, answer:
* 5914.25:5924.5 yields 0.05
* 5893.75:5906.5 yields 0.02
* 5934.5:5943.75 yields 0.03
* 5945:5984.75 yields 0.00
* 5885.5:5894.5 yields 0.08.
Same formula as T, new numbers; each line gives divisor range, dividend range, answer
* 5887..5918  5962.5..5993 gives 1.04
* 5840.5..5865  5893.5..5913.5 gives 1.00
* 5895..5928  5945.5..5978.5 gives 1.05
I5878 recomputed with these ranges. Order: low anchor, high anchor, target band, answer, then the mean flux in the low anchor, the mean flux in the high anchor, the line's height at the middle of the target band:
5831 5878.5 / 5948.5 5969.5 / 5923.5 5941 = 0.84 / 66.1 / 62.9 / 63.7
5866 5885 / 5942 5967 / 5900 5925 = 2.32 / 71.7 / 62.2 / 67.2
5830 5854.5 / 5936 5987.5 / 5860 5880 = -2.71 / 62.9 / 61.3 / 62.5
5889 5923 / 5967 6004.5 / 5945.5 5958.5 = -0.33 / 60.2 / 61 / 60.6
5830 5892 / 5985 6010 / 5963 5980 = 0.10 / 64.6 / 61.4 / 62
